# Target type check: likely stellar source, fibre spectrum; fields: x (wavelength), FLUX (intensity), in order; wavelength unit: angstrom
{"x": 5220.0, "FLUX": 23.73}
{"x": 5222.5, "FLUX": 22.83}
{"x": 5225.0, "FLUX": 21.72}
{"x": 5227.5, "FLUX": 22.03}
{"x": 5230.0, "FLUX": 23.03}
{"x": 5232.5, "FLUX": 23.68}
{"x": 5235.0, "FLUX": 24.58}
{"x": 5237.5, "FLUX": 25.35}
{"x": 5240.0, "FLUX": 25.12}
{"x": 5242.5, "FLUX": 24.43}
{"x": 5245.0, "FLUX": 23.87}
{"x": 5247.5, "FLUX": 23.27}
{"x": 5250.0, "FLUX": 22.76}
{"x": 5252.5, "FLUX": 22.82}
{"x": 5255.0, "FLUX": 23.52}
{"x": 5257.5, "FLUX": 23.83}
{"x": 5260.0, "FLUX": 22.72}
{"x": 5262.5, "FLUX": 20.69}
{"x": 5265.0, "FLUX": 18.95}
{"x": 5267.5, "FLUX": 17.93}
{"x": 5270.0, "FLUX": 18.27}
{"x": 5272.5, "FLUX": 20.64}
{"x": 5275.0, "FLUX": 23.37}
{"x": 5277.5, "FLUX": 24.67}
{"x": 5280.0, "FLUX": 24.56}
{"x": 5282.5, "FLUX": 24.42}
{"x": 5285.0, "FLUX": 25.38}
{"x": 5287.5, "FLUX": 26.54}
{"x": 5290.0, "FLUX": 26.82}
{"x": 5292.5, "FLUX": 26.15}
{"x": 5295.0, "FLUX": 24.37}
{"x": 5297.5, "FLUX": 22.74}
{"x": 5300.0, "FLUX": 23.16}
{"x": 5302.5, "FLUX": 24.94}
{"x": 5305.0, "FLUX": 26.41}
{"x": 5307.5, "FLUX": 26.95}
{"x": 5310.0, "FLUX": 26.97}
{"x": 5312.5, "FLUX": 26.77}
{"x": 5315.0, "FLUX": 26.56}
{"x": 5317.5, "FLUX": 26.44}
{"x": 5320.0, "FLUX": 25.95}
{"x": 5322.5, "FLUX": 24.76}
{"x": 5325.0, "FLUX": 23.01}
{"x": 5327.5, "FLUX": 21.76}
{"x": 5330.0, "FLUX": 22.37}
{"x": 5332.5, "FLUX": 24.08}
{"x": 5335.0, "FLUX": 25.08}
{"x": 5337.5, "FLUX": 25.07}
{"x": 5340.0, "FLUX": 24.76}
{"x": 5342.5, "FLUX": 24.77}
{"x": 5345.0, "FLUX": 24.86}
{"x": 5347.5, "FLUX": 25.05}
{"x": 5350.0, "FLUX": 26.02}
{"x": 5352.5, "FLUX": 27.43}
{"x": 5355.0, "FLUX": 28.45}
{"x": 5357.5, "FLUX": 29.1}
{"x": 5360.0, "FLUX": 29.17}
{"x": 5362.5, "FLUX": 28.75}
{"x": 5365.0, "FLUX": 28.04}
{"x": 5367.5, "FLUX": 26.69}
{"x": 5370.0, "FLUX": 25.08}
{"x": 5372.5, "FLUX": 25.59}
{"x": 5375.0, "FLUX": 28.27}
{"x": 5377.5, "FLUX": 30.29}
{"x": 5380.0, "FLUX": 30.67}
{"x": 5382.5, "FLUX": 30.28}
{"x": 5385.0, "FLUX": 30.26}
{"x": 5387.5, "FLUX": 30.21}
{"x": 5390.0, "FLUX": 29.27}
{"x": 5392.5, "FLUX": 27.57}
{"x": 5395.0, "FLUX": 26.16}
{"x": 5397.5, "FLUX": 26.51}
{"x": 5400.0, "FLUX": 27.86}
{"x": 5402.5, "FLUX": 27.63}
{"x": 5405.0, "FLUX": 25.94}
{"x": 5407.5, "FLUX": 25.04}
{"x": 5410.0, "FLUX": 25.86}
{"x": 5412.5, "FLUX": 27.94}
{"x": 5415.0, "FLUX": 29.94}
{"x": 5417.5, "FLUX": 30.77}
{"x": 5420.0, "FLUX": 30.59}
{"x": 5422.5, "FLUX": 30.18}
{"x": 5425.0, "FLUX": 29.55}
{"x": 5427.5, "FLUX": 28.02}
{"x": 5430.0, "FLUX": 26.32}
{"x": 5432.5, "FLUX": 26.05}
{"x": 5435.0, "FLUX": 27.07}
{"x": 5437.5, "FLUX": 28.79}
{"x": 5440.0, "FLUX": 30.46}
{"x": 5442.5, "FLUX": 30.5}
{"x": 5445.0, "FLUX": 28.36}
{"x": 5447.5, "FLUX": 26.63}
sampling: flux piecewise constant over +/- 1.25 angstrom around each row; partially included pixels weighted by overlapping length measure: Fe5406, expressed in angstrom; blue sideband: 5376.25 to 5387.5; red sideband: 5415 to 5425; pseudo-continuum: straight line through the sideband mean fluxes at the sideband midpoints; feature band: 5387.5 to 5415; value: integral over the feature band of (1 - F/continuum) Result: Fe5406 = 2.8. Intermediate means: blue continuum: 30.4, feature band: 27.3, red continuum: 30.3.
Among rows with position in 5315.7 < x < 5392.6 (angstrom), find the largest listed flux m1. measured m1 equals 30.67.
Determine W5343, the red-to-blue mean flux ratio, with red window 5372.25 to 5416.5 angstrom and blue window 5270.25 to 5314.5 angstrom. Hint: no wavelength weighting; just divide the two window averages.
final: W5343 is 1.1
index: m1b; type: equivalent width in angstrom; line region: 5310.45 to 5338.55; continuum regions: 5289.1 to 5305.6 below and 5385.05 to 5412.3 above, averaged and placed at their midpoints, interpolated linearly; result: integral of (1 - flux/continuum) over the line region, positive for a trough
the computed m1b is 0.8 angstrom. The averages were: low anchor 24.8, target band 24.8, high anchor 27.4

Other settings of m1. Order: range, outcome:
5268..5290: 26.82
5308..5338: 26.97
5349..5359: 29.1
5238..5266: 25.12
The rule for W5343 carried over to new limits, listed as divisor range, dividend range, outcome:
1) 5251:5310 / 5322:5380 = 1.11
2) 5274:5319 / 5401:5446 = 1.11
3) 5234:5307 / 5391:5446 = 1.19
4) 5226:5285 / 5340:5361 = 1.17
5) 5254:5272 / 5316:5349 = 1.18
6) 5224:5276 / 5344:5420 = 1.24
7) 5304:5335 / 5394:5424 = 1.11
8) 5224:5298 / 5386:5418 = 1.19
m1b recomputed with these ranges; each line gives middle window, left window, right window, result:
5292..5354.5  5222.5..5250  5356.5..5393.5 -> 3.9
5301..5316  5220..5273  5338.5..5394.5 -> -0.7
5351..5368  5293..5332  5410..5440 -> -1.2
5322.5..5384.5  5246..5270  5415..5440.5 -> -1.8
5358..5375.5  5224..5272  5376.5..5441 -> -0.3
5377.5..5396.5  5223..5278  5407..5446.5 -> -1.4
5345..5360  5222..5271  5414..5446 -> -0.5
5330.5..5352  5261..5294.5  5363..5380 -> 1.0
